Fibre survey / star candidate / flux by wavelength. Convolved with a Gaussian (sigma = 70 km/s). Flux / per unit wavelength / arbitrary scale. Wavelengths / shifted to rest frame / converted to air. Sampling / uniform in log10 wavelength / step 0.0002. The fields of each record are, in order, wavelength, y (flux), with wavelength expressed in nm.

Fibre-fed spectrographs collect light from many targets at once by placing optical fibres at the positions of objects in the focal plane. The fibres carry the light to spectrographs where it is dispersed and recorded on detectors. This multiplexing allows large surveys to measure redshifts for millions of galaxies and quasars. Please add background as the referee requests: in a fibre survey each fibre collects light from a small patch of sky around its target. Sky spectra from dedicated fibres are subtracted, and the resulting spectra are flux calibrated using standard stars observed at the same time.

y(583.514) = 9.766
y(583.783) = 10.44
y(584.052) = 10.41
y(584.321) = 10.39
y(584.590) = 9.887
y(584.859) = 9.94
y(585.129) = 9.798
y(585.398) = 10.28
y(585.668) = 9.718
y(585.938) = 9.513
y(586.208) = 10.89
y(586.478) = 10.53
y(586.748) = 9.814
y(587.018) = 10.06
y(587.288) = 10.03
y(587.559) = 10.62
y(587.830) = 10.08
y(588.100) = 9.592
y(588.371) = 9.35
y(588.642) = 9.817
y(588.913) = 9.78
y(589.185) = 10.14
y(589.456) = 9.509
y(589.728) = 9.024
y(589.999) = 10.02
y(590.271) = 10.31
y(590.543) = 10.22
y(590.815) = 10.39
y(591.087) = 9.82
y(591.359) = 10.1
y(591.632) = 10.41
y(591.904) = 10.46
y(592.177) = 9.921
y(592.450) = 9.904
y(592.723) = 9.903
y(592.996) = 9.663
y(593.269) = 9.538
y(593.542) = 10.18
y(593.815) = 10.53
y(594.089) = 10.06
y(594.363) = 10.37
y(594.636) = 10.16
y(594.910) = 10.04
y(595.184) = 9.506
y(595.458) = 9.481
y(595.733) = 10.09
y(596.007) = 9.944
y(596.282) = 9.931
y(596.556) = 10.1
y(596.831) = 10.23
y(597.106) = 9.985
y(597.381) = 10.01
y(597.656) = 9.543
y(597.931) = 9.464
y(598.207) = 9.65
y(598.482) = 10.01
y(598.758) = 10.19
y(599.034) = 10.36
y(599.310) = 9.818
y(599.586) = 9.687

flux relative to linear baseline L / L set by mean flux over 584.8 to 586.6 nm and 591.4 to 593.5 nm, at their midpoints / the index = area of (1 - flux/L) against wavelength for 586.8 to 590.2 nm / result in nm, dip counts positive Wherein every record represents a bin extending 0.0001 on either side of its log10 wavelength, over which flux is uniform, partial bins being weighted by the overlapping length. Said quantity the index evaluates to 0.07 nm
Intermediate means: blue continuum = 10.1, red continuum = 9.98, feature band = 9.84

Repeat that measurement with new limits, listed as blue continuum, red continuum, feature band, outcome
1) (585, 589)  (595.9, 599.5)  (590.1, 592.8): -0.048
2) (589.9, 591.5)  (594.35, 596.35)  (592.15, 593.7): 0.027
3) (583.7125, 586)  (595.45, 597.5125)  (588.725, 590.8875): 0.026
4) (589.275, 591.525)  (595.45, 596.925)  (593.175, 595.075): -0.030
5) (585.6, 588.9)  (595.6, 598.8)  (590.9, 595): -0.049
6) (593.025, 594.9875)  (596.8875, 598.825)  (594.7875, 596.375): 0.027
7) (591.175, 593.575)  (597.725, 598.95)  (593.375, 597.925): -0.038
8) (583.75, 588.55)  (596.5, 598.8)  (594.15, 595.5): -0.002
